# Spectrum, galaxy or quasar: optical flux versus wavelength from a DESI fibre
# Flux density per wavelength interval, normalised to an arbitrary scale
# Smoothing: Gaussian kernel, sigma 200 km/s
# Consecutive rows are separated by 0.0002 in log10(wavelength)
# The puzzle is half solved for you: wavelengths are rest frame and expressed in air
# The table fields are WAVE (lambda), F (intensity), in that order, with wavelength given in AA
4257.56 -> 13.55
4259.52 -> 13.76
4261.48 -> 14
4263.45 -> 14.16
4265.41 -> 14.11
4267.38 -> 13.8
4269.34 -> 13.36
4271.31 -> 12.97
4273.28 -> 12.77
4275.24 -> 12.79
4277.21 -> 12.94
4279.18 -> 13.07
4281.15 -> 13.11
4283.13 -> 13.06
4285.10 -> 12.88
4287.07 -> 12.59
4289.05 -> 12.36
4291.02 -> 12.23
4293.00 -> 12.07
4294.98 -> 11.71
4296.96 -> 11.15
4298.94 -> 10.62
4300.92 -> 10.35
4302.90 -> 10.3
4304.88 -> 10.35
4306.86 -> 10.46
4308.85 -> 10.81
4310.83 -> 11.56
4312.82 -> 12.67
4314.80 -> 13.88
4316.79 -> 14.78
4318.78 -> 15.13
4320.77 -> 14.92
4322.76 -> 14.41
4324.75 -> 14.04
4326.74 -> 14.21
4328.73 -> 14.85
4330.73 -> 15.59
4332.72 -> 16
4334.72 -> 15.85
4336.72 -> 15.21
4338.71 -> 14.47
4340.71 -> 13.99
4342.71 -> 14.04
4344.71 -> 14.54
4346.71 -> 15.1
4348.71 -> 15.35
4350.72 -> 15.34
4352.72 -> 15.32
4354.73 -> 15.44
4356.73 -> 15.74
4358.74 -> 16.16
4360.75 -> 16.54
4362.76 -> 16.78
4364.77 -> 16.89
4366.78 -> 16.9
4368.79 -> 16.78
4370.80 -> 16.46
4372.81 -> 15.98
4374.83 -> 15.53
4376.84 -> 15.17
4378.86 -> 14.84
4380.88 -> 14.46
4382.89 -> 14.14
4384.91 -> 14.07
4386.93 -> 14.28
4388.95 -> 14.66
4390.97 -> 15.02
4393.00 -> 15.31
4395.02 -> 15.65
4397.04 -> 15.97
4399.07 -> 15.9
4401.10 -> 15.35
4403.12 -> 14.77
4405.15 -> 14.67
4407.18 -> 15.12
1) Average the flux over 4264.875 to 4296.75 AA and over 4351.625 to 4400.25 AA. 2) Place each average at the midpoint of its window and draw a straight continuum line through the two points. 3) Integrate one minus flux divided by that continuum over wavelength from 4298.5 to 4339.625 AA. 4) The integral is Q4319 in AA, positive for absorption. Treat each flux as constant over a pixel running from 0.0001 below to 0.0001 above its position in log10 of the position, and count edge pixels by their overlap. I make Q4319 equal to 1.7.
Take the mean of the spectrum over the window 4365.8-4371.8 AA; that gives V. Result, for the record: 16.7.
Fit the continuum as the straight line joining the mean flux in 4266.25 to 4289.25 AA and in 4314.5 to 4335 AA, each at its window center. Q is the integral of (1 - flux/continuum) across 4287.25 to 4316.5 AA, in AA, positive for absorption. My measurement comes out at 5.0 AA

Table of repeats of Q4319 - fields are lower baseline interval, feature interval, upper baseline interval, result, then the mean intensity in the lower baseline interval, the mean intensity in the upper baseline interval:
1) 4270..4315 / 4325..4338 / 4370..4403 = -1.8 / 12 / 15.2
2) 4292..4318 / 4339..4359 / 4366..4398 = -1.9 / 11.6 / 15.3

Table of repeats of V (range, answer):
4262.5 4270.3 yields 13.9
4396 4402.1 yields 15.7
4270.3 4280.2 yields 12.9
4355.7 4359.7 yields 16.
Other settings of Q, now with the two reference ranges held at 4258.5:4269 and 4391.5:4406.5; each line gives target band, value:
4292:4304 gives 2.7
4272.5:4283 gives 0.8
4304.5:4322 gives 2.0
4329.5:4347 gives -0.3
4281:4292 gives 1.2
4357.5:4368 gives -1.2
